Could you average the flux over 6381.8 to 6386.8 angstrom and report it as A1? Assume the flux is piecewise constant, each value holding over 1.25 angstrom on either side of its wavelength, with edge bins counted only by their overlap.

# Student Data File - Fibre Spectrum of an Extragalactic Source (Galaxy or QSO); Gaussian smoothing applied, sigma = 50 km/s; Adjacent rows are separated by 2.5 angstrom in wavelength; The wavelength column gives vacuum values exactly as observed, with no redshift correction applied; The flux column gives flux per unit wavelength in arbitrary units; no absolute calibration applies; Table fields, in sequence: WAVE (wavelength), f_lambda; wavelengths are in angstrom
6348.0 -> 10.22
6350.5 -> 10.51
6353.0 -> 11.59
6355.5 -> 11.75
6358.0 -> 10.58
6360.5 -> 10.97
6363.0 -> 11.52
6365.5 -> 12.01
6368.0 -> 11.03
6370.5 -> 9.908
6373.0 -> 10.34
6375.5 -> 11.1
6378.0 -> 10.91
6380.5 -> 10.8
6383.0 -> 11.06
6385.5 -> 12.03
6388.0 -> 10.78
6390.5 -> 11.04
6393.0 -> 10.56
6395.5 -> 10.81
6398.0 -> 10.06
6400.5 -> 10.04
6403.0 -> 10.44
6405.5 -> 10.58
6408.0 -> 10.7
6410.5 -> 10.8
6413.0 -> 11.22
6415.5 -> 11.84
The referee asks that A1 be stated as 11.5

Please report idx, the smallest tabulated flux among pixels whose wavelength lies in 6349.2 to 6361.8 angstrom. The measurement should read 10.51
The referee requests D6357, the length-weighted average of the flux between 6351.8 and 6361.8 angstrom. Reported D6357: 11.2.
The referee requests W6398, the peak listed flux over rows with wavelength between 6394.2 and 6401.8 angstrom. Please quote 10.81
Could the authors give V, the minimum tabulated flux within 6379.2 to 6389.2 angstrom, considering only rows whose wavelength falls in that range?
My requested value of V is 10.78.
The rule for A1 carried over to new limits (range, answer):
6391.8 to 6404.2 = 10.4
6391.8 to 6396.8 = 10.7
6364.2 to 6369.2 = 11.5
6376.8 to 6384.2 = 10.9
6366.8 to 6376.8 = 10.6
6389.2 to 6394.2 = 10.8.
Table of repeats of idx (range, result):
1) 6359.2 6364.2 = 10.97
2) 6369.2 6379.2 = 9.908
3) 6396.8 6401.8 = 10.04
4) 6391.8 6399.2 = 10.06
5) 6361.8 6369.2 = 11.03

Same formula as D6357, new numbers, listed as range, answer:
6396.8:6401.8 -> 10.1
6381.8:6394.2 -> 11.1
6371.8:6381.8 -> 10.8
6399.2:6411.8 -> 10.5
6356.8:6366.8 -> 11.3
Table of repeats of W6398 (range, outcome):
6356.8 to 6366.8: 12.01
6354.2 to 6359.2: 11.75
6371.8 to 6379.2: 11.1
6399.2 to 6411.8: 10.8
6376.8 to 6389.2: 12.03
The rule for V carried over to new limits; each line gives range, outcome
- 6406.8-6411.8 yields 10.7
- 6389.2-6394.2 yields 10.56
